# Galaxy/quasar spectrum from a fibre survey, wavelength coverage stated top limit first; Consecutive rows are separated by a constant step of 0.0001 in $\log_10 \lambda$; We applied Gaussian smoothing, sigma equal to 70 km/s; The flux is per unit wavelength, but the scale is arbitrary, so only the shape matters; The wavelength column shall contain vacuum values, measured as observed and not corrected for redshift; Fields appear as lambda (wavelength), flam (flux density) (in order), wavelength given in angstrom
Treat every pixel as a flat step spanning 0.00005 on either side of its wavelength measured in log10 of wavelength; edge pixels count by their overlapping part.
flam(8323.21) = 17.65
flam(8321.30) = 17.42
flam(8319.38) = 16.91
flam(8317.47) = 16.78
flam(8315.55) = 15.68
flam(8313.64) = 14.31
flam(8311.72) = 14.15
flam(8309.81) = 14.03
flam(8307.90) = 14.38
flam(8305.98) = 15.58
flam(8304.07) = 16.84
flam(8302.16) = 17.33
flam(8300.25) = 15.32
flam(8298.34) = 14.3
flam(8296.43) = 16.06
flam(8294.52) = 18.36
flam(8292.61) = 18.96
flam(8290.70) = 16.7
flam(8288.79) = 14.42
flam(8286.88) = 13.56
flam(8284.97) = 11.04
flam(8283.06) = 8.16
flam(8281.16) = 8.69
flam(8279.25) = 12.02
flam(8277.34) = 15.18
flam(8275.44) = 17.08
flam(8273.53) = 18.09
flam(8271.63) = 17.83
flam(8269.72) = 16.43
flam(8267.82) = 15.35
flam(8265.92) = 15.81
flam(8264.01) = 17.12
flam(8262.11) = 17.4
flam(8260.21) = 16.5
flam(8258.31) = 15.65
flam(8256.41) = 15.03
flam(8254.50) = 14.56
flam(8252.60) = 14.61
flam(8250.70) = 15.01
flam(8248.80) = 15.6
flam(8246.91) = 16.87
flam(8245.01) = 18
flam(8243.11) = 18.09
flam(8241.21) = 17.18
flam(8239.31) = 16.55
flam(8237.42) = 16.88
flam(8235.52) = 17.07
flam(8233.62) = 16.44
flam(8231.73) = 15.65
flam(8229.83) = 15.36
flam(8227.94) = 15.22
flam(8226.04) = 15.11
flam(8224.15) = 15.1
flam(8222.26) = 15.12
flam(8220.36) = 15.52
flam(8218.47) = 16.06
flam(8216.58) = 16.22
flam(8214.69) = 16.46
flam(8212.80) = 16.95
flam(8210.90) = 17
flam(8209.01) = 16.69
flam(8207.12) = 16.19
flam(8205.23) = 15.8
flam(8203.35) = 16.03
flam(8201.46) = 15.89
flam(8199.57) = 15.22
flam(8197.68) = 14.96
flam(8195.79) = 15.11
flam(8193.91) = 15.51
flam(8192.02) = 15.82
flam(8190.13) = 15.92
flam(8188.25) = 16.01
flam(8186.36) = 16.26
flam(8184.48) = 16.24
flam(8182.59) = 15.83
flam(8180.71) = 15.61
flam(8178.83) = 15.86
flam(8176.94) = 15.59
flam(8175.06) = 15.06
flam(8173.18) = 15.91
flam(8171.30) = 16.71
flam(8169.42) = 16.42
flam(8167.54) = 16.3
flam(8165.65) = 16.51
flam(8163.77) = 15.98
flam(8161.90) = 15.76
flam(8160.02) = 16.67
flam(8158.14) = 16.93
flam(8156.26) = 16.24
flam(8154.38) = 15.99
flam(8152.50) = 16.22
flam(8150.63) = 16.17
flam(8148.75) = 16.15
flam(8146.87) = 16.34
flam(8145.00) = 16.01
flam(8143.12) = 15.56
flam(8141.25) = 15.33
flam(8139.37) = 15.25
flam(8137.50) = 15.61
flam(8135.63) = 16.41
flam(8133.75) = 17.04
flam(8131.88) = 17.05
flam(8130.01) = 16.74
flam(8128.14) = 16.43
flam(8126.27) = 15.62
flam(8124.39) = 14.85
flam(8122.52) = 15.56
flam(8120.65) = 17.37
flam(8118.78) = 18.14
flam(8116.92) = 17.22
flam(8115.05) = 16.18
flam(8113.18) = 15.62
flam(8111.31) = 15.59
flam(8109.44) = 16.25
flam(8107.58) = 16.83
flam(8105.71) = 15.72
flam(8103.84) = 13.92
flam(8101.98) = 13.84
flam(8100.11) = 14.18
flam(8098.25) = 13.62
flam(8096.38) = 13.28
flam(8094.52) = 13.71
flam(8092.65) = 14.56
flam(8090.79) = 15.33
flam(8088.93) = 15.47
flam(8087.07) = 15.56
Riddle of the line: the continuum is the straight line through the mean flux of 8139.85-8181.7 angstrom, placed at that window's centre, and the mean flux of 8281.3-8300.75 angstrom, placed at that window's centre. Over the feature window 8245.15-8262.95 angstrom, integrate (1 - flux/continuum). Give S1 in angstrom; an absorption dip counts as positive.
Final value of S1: -1.1 angstrom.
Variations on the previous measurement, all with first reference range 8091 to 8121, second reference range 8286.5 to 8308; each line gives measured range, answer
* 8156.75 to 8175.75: -0.8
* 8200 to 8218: -0.6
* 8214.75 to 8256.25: -0.4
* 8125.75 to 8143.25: -0.8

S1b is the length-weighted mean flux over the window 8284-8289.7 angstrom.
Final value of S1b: 13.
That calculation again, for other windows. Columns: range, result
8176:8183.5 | 15.7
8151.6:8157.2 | 16.1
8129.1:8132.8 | 16.9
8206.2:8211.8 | 16.6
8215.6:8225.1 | 15.6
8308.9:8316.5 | 14.5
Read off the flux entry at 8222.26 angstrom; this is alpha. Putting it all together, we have 15.12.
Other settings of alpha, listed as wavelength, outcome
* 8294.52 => 18.36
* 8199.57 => 15.22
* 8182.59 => 15.83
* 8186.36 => 16.26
